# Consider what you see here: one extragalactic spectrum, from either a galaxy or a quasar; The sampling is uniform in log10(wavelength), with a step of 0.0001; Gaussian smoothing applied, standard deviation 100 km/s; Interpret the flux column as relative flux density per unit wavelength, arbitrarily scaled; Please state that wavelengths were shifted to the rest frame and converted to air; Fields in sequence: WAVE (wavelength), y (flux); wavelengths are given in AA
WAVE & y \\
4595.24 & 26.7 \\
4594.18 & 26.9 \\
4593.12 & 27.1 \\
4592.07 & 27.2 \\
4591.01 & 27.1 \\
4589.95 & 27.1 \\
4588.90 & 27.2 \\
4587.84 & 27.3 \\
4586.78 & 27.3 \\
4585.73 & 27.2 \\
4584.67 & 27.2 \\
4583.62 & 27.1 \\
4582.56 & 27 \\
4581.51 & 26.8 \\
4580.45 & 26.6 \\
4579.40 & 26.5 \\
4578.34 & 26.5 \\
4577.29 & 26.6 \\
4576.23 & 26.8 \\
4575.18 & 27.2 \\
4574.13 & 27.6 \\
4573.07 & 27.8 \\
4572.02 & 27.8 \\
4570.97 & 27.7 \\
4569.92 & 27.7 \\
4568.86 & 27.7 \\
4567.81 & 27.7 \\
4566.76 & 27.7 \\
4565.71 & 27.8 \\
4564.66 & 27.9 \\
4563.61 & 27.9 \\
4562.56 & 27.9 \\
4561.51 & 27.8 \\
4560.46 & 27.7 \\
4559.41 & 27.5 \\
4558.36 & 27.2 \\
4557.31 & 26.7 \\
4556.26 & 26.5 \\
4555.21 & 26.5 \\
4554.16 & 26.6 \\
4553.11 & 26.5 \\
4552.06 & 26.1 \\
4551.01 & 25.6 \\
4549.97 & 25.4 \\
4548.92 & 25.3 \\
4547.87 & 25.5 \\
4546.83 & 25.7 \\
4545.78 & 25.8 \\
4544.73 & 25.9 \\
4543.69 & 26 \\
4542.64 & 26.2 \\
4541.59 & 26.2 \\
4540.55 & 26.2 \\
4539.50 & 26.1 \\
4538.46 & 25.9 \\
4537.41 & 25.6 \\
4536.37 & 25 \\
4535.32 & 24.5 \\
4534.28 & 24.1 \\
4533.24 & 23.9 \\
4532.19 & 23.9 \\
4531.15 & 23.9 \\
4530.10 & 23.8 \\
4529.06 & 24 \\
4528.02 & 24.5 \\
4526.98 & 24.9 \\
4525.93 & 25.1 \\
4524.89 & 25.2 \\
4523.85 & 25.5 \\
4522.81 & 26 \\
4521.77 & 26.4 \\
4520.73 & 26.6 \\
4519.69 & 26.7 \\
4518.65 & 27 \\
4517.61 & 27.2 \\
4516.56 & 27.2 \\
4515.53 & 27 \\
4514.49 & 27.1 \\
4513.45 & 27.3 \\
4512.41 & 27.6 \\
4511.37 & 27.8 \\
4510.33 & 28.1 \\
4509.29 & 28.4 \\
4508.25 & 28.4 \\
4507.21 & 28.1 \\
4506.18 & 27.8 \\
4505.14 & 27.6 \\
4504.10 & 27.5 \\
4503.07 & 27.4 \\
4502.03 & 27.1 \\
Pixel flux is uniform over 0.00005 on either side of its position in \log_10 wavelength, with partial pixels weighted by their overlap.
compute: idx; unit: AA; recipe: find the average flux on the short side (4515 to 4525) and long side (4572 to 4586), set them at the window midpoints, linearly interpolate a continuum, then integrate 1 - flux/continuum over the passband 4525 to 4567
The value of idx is 1.32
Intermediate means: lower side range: 26.6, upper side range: 27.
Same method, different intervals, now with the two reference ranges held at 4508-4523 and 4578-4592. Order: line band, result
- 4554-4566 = -0.1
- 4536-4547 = 0.5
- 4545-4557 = 0.5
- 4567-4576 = -0.2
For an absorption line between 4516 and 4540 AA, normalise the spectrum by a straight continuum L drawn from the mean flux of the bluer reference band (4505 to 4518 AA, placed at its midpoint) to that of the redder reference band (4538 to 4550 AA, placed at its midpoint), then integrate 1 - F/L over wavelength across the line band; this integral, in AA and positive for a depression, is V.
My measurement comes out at 1.3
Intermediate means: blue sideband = 27.7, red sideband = 25.9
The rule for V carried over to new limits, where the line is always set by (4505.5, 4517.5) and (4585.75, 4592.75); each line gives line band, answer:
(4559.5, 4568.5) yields -0.1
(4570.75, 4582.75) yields 0.1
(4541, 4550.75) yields 0.6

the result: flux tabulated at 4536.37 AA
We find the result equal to 25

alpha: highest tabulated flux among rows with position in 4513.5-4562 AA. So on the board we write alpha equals 27.8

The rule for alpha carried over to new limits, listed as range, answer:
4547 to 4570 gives 27.9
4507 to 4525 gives 28.4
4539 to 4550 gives 26.2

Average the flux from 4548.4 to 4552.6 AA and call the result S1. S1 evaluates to 25.6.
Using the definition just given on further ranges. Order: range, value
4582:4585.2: 27.1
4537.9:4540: 26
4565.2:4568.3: 27.8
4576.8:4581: 26.5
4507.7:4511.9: 28.1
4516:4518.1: 27.2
